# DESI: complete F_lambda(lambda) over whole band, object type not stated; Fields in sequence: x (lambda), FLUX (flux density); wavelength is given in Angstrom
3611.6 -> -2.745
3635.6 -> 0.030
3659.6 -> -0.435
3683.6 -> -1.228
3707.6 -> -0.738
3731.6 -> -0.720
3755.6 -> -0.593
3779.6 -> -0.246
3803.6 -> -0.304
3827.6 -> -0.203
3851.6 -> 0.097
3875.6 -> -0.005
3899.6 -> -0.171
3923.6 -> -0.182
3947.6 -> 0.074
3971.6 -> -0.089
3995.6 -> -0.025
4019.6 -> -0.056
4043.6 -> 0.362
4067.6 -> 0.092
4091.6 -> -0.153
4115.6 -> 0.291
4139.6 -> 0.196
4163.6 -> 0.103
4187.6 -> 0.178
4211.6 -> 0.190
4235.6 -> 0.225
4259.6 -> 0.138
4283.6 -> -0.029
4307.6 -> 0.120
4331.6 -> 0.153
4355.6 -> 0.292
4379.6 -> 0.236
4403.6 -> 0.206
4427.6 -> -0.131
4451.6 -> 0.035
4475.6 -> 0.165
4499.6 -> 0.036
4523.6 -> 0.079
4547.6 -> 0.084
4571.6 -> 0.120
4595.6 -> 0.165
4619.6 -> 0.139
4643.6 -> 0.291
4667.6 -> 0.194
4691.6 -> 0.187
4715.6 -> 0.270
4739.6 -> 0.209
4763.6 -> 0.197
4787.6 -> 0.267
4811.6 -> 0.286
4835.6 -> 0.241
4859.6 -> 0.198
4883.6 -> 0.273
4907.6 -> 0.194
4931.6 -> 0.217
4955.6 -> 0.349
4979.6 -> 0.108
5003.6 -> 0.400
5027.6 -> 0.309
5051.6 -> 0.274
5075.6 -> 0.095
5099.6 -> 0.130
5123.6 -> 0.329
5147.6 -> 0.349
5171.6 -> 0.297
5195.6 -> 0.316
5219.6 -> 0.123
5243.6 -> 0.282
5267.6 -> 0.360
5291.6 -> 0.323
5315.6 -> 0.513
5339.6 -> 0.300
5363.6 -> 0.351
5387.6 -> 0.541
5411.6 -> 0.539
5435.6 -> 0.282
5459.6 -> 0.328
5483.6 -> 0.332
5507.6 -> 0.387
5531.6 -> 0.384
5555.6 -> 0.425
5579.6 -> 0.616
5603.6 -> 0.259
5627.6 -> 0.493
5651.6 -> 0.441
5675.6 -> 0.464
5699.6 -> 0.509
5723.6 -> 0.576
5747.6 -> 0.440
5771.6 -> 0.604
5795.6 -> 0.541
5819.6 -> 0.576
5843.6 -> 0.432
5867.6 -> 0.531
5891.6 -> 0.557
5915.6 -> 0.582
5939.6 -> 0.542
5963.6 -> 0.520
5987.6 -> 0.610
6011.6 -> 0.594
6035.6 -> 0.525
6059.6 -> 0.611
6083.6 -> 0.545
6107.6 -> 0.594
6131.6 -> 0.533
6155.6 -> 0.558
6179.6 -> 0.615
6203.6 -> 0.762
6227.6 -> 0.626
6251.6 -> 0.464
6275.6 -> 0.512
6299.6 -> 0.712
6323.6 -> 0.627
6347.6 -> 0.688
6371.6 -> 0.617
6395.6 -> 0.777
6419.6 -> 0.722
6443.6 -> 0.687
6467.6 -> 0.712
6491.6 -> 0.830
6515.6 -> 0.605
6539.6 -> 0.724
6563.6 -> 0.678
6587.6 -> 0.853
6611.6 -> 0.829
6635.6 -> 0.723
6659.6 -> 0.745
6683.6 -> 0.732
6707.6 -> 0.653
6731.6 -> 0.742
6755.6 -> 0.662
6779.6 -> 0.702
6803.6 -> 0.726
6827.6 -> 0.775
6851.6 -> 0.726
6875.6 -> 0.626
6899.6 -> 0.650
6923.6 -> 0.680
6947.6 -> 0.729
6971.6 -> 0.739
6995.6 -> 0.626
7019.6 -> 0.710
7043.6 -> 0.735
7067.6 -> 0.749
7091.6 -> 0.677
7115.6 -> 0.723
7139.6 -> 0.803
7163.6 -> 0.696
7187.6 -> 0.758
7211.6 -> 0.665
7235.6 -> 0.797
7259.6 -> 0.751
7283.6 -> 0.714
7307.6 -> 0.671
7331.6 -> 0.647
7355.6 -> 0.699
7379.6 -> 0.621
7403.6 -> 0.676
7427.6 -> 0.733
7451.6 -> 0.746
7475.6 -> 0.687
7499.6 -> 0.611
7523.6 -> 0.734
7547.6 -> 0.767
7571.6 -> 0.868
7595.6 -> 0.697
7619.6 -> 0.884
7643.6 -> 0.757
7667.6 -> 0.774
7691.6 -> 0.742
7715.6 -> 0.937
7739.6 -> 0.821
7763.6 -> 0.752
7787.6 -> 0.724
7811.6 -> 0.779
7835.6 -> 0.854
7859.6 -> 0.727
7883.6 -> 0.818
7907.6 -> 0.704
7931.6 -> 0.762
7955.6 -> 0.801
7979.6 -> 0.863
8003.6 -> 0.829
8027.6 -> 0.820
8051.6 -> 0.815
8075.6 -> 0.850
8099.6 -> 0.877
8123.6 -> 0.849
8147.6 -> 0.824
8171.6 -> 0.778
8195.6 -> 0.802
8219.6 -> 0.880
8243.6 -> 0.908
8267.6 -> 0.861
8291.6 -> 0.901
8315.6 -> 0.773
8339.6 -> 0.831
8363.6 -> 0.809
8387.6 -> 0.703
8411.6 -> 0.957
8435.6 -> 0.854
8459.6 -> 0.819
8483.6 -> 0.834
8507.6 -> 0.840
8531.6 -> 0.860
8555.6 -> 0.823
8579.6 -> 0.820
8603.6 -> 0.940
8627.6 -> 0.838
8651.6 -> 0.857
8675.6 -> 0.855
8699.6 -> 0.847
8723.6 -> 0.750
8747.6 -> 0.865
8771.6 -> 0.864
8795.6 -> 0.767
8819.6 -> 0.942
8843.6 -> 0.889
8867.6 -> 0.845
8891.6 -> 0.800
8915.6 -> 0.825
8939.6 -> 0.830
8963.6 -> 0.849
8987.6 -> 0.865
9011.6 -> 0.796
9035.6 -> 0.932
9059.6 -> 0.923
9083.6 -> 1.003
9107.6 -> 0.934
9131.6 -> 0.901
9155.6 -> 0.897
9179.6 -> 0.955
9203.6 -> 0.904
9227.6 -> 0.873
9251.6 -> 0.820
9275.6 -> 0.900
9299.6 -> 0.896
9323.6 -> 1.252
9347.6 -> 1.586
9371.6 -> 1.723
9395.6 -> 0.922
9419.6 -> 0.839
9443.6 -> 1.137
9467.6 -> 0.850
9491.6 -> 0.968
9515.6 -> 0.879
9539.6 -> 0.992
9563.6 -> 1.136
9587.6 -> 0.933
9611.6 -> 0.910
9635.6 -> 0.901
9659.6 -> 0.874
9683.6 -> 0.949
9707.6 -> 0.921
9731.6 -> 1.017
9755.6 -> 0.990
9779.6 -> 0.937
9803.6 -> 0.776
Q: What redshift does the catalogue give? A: 0.423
